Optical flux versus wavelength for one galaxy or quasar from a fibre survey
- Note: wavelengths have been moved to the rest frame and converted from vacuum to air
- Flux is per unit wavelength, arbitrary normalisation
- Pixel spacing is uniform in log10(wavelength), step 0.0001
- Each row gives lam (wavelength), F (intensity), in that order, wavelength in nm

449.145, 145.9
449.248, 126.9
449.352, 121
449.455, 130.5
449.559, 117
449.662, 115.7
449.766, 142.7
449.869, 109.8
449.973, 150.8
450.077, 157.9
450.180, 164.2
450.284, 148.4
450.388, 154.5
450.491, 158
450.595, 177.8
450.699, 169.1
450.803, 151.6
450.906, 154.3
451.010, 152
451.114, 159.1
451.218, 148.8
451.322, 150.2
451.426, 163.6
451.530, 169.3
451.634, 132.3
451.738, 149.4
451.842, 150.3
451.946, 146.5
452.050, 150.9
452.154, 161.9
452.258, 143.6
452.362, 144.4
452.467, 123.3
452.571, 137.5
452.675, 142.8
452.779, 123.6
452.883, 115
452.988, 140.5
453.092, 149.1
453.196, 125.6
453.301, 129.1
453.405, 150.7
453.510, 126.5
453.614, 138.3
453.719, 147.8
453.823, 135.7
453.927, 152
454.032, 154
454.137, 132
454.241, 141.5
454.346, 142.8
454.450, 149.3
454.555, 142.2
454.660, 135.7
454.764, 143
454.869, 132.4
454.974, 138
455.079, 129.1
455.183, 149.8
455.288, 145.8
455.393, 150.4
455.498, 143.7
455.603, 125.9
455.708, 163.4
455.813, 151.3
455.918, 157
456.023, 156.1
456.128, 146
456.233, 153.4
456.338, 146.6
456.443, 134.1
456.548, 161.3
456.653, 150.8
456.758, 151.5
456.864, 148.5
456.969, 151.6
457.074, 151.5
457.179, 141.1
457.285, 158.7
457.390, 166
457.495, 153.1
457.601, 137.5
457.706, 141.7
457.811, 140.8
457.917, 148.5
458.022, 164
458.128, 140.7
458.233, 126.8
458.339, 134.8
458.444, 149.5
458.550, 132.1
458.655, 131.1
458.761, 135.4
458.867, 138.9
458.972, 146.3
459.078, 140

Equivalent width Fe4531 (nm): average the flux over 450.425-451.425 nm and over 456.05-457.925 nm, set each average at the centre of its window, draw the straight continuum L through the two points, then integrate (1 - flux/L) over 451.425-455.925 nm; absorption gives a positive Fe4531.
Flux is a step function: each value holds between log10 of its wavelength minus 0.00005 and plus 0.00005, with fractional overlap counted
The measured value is 0.344 nm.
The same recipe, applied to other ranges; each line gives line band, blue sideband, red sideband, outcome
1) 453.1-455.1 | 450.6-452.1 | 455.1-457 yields 0.15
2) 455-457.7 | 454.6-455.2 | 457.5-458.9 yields -0.19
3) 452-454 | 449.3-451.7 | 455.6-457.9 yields 0.13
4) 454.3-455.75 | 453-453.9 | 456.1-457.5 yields 0.02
